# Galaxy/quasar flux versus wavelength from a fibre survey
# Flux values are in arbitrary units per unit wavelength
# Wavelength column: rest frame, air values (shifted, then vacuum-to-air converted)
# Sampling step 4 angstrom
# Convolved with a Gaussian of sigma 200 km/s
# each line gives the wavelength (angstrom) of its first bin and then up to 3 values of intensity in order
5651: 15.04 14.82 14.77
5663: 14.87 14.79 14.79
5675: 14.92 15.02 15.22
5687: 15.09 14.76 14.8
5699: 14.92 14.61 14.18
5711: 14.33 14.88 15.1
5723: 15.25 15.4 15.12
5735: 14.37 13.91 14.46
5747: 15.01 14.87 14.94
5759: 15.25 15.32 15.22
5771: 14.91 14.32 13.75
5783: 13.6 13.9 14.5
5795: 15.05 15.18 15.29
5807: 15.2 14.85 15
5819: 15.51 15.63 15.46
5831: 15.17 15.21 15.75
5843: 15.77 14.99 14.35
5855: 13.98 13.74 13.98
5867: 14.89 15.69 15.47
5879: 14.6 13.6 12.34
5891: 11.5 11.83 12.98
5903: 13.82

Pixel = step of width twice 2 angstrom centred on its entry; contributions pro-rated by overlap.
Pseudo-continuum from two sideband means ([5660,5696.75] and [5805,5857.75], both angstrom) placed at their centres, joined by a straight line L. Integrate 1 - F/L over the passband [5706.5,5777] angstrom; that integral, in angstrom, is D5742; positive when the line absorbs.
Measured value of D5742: 0.8 angstrom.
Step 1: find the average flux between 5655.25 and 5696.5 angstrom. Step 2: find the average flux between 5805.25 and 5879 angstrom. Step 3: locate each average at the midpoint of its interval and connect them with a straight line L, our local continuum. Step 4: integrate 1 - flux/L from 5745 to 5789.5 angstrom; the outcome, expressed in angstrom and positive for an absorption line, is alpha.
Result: 1.0 angstrom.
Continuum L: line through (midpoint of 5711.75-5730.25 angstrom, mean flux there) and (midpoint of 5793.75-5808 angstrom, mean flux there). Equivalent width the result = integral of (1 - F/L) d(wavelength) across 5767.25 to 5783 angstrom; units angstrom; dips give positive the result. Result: 0.9 angstrom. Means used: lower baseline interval 15.1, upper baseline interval 15.2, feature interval 14.3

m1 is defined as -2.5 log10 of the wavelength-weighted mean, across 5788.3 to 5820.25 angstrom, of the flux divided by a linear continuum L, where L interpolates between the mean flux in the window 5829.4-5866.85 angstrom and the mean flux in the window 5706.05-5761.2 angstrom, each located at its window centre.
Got -0.02 mag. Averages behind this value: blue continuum 14.8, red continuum 14.8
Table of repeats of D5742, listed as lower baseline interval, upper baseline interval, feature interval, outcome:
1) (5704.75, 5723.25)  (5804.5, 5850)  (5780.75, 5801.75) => 0.9 angstrom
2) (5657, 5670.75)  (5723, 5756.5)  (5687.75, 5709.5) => 0.2 angstrom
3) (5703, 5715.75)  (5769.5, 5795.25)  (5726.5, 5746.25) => -0.3 angstrom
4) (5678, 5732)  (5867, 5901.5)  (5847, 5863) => -0.4 angstrom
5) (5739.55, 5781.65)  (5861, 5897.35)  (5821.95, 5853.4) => -2.6 angstrom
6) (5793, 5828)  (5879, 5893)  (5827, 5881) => -4.3 angstrom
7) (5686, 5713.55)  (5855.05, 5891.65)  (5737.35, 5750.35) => 0.0 angstrom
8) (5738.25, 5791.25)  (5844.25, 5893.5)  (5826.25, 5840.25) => -1.1 angstrom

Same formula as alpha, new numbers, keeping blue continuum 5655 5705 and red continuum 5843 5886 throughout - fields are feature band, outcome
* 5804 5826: -0.94 angstrom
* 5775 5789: 0.82 angstrom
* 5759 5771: -0.40 angstrom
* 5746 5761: -0.28 angstrom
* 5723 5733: -0.32 angstrom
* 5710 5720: 0.02 angstrom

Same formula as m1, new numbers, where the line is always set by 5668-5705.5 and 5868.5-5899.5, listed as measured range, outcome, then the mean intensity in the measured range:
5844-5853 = -0.08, 14.8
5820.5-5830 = -0.11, 15.5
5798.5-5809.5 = -0.08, 15.2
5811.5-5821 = -0.09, 15.2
